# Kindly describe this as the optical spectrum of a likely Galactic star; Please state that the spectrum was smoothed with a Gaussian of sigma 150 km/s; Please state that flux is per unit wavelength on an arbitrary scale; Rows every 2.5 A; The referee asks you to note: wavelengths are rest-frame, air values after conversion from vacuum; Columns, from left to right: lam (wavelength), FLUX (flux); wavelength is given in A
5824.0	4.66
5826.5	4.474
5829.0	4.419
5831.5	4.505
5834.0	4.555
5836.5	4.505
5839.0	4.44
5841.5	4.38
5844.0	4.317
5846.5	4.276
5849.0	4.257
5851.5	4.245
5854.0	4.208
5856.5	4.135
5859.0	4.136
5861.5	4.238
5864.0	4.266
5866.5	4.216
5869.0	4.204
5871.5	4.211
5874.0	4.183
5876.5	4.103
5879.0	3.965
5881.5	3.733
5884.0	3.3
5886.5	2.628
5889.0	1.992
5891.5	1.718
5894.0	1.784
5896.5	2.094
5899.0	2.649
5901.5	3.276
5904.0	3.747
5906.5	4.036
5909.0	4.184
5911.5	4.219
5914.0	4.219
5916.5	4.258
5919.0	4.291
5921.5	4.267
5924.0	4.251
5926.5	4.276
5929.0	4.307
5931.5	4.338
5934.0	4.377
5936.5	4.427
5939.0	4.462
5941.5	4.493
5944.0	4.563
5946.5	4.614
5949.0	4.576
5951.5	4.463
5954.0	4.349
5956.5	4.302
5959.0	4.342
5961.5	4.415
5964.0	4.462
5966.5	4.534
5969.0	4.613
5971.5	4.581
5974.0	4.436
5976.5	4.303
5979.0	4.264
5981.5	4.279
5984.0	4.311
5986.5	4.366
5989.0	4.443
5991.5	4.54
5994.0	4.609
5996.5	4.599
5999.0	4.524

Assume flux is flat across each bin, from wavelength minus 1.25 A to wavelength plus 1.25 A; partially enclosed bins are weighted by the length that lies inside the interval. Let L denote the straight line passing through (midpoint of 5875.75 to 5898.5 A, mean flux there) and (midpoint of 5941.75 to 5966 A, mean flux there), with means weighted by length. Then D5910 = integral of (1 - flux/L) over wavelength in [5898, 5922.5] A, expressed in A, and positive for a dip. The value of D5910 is -4.0 A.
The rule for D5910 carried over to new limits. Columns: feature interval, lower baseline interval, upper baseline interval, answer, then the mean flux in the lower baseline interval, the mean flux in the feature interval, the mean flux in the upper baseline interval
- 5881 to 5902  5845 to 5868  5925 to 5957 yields 8.8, 4.22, 2.51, 4.43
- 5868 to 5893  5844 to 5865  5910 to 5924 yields 5.0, 4.23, 3.38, 4.25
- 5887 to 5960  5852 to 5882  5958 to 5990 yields 7.1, 4.15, 3.88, 4.41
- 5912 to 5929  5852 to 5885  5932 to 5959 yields 0.3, 4.08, 4.26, 4.45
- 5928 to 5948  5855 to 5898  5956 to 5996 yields -1.9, 3.46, 4.45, 4.43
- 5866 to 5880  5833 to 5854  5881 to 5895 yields -4.7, 4.36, 4.15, 2.47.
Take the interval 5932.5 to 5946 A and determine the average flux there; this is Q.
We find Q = 4.47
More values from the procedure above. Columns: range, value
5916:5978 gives 4.41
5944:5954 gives 4.53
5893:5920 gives 3.53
